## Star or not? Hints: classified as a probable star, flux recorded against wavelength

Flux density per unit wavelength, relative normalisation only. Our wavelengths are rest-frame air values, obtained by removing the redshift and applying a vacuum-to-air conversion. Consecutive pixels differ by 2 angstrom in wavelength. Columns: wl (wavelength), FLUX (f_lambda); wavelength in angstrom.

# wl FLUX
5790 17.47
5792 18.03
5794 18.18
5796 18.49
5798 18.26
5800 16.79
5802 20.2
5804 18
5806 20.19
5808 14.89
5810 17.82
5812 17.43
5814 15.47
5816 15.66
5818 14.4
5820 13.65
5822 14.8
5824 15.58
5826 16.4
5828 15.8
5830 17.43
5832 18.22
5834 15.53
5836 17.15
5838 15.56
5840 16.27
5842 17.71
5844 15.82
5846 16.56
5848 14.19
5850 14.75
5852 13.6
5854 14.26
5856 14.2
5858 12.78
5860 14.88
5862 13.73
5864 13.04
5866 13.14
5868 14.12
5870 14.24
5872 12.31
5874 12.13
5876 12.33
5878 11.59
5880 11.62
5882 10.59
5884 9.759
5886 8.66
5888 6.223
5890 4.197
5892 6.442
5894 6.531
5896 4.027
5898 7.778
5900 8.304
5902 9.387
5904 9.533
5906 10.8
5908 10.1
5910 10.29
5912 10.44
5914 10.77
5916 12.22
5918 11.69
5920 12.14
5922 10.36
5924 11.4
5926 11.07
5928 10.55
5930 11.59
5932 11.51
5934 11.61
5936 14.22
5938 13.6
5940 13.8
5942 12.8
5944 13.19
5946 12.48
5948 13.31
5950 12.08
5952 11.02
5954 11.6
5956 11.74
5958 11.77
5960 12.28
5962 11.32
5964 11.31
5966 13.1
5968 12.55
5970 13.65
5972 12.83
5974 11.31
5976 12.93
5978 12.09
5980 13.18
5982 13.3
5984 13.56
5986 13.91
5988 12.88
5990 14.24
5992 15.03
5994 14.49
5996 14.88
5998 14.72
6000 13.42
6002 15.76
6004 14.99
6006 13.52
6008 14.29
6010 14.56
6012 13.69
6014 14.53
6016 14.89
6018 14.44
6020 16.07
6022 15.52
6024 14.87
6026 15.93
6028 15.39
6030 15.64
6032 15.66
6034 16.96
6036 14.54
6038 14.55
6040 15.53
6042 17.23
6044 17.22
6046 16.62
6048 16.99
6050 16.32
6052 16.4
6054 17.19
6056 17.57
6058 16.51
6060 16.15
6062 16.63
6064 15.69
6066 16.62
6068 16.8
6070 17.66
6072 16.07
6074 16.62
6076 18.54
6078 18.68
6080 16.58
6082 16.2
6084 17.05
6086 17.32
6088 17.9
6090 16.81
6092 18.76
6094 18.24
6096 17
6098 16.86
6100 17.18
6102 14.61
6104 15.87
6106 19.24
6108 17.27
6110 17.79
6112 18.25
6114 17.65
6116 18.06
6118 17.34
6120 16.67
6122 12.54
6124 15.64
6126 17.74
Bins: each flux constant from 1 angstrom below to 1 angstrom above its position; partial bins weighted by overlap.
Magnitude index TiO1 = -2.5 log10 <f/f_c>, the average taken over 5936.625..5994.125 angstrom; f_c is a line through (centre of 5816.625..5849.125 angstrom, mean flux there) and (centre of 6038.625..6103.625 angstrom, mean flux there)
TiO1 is 0.27 mag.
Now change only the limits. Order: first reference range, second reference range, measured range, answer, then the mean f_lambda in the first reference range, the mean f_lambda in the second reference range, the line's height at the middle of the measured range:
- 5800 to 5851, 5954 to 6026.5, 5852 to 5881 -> 0.191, 16.4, 13.7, 15.7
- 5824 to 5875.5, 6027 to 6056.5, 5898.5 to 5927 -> 0.408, 14.9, 16.2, 15.4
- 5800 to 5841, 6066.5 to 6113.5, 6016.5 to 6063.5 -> 0.070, 16.5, 17.3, 17.1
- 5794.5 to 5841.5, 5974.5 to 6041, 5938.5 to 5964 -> 0.231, 16.7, 14.5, 15.2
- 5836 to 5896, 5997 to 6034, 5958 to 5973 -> 0.140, 12.4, 14.9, 14.1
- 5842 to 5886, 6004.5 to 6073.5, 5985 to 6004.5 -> 0.057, 13.3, 15.8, 15.2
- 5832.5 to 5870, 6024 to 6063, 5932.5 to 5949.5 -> 0.188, 14.9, 16.2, 15.5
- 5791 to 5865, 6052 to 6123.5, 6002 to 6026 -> 0.137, 16.1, 17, 16.8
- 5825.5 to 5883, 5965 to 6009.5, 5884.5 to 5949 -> 0.334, 14.5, 13.7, 14.1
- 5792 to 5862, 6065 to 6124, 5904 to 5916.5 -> 0.477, 16.2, 17.1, 16.5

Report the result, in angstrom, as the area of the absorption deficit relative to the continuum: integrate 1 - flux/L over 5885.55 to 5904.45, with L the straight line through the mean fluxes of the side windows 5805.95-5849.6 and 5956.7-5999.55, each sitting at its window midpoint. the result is 9.94 angstrom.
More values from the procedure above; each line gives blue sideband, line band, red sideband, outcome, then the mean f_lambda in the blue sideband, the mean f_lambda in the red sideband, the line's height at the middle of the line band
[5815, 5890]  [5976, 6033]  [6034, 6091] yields 5.3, 13.9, 16.7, 15.9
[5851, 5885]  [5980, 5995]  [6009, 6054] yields 1.0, 12.8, 15.7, 14.9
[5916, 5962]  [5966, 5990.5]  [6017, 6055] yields 1.1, 12.1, 16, 13.6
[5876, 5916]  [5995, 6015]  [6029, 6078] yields -0.3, 8.97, 16.5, 14.2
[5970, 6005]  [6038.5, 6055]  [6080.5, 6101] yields -0.9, 13.7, 17.3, 15.8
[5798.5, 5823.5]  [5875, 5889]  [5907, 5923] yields 3.0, 16.6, 11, 12.8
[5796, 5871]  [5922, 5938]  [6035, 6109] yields 4.4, 15.8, 16.8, 16.2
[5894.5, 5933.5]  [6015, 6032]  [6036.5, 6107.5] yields -0.6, 10.2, 16.9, 14.8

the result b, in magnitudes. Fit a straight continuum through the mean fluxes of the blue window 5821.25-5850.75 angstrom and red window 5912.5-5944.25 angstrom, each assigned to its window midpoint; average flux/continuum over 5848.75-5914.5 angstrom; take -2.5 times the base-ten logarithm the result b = 0.29 mag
